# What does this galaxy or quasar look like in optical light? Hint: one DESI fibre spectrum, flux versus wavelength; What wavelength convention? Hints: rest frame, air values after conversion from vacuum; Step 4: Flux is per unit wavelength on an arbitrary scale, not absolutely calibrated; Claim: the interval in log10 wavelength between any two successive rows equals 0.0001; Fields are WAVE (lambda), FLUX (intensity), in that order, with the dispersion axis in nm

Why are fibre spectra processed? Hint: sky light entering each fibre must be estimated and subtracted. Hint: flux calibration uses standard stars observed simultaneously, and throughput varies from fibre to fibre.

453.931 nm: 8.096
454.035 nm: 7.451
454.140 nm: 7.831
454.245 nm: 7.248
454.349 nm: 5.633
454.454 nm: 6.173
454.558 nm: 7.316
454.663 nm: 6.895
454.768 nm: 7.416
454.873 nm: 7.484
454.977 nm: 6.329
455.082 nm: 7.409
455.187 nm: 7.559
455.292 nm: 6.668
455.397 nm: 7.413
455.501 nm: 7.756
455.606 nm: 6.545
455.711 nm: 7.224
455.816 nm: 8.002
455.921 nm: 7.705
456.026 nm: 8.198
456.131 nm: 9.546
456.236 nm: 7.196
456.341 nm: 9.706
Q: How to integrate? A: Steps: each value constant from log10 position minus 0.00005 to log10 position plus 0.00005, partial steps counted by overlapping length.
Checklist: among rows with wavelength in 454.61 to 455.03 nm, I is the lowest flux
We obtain 6.329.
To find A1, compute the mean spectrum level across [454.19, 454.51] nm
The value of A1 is 6.38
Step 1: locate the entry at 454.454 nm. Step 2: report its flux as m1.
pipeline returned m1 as 6.173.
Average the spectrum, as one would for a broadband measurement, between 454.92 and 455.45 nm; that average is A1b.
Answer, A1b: 7.09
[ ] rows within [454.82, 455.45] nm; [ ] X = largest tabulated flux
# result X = 7.559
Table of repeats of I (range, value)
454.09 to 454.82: 5.633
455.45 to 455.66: 6.545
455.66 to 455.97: 7.224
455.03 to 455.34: 6.668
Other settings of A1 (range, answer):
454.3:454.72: 6.52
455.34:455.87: 7.39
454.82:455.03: 6.92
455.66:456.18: 8.13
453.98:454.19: 7.65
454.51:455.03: 7.08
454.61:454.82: 7.13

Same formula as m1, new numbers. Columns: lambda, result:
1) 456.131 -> 9.546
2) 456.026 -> 8.198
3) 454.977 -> 6.329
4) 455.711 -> 7.224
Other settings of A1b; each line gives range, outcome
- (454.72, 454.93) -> 7.44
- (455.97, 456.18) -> 8.84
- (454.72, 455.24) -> 7.24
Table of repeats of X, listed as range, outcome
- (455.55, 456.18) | 9.546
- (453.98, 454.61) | 7.831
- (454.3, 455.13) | 7.484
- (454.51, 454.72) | 7.316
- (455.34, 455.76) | 7.756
